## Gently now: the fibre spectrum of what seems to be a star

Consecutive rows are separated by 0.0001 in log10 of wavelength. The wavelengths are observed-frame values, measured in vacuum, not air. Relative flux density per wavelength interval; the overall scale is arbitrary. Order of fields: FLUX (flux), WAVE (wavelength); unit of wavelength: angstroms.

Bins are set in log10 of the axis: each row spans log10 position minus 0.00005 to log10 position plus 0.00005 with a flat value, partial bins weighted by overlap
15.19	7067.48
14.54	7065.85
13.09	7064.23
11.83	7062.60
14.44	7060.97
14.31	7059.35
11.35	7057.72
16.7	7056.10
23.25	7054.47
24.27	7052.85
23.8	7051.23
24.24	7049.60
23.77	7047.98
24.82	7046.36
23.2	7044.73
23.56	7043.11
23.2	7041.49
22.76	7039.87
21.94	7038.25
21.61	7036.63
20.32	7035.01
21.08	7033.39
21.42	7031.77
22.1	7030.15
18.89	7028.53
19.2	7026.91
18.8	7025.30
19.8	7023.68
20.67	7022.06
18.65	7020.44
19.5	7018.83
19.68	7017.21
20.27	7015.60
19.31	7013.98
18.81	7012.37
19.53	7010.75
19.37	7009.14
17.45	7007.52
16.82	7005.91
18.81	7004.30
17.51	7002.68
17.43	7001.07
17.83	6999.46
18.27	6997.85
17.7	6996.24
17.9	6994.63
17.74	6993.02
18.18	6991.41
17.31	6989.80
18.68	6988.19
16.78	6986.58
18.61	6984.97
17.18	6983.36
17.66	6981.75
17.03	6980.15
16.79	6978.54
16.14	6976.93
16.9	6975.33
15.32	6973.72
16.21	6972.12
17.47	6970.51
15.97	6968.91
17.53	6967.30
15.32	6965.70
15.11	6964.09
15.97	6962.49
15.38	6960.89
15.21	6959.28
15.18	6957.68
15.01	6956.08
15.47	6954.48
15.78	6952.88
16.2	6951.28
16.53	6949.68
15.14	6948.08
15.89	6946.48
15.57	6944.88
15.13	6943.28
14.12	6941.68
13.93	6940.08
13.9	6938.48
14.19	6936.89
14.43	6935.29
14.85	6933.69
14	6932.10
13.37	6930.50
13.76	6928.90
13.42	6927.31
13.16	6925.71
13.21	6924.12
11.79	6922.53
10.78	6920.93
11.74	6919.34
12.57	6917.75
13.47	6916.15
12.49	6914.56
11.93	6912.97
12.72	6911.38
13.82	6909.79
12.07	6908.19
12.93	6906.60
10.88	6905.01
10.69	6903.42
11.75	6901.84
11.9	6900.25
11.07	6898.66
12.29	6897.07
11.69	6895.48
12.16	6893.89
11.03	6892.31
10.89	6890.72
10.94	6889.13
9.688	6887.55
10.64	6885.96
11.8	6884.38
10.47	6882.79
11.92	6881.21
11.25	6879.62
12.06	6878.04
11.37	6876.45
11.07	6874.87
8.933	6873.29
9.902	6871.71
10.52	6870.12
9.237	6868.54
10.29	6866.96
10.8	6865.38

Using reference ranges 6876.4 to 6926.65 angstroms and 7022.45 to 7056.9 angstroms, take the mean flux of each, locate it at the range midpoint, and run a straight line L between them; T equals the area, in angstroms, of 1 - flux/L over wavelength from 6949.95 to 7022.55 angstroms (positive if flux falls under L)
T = 2.4 angstroms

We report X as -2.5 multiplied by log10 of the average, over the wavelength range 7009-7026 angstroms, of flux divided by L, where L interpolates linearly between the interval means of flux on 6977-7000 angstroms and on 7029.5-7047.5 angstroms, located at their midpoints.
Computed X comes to 0.05 mag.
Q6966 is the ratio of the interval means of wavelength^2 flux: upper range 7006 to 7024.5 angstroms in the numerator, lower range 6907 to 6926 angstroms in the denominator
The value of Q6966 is 1.59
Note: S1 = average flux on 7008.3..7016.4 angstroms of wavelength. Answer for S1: 19.4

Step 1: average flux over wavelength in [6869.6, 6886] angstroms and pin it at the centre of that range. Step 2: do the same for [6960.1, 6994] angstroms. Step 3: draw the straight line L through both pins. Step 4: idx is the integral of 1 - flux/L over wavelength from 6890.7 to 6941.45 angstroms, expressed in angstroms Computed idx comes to 2.2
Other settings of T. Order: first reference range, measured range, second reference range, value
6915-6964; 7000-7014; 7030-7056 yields 1.1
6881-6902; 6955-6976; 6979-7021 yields 0.2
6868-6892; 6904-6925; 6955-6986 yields 0.9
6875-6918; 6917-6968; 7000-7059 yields 0.8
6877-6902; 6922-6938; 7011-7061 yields 0.3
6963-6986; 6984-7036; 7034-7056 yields 2.3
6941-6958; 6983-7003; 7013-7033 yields 0.3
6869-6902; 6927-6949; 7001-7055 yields 0.3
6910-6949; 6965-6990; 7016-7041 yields 0.0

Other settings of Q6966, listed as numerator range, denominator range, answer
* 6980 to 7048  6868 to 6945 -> 1.65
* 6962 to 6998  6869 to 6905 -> 1.58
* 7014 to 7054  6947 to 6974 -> 1.39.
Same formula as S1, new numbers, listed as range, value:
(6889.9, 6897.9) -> 11.6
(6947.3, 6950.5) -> 15.8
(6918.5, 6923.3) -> 11.4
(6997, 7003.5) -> 17.8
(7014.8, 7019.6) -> 19.8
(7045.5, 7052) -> 24.1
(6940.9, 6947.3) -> 15.2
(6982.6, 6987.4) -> 17.5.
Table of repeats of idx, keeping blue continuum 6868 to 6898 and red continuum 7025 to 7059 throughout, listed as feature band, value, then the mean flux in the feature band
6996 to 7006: 0.46 angstroms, 17.8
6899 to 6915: 0.58 angstroms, 12.1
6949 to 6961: 0.05 angstroms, 15.6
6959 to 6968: 0.26 angstroms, 15.8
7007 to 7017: 0.11 angstroms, 19.2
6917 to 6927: 0.93 angstroms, 12.3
